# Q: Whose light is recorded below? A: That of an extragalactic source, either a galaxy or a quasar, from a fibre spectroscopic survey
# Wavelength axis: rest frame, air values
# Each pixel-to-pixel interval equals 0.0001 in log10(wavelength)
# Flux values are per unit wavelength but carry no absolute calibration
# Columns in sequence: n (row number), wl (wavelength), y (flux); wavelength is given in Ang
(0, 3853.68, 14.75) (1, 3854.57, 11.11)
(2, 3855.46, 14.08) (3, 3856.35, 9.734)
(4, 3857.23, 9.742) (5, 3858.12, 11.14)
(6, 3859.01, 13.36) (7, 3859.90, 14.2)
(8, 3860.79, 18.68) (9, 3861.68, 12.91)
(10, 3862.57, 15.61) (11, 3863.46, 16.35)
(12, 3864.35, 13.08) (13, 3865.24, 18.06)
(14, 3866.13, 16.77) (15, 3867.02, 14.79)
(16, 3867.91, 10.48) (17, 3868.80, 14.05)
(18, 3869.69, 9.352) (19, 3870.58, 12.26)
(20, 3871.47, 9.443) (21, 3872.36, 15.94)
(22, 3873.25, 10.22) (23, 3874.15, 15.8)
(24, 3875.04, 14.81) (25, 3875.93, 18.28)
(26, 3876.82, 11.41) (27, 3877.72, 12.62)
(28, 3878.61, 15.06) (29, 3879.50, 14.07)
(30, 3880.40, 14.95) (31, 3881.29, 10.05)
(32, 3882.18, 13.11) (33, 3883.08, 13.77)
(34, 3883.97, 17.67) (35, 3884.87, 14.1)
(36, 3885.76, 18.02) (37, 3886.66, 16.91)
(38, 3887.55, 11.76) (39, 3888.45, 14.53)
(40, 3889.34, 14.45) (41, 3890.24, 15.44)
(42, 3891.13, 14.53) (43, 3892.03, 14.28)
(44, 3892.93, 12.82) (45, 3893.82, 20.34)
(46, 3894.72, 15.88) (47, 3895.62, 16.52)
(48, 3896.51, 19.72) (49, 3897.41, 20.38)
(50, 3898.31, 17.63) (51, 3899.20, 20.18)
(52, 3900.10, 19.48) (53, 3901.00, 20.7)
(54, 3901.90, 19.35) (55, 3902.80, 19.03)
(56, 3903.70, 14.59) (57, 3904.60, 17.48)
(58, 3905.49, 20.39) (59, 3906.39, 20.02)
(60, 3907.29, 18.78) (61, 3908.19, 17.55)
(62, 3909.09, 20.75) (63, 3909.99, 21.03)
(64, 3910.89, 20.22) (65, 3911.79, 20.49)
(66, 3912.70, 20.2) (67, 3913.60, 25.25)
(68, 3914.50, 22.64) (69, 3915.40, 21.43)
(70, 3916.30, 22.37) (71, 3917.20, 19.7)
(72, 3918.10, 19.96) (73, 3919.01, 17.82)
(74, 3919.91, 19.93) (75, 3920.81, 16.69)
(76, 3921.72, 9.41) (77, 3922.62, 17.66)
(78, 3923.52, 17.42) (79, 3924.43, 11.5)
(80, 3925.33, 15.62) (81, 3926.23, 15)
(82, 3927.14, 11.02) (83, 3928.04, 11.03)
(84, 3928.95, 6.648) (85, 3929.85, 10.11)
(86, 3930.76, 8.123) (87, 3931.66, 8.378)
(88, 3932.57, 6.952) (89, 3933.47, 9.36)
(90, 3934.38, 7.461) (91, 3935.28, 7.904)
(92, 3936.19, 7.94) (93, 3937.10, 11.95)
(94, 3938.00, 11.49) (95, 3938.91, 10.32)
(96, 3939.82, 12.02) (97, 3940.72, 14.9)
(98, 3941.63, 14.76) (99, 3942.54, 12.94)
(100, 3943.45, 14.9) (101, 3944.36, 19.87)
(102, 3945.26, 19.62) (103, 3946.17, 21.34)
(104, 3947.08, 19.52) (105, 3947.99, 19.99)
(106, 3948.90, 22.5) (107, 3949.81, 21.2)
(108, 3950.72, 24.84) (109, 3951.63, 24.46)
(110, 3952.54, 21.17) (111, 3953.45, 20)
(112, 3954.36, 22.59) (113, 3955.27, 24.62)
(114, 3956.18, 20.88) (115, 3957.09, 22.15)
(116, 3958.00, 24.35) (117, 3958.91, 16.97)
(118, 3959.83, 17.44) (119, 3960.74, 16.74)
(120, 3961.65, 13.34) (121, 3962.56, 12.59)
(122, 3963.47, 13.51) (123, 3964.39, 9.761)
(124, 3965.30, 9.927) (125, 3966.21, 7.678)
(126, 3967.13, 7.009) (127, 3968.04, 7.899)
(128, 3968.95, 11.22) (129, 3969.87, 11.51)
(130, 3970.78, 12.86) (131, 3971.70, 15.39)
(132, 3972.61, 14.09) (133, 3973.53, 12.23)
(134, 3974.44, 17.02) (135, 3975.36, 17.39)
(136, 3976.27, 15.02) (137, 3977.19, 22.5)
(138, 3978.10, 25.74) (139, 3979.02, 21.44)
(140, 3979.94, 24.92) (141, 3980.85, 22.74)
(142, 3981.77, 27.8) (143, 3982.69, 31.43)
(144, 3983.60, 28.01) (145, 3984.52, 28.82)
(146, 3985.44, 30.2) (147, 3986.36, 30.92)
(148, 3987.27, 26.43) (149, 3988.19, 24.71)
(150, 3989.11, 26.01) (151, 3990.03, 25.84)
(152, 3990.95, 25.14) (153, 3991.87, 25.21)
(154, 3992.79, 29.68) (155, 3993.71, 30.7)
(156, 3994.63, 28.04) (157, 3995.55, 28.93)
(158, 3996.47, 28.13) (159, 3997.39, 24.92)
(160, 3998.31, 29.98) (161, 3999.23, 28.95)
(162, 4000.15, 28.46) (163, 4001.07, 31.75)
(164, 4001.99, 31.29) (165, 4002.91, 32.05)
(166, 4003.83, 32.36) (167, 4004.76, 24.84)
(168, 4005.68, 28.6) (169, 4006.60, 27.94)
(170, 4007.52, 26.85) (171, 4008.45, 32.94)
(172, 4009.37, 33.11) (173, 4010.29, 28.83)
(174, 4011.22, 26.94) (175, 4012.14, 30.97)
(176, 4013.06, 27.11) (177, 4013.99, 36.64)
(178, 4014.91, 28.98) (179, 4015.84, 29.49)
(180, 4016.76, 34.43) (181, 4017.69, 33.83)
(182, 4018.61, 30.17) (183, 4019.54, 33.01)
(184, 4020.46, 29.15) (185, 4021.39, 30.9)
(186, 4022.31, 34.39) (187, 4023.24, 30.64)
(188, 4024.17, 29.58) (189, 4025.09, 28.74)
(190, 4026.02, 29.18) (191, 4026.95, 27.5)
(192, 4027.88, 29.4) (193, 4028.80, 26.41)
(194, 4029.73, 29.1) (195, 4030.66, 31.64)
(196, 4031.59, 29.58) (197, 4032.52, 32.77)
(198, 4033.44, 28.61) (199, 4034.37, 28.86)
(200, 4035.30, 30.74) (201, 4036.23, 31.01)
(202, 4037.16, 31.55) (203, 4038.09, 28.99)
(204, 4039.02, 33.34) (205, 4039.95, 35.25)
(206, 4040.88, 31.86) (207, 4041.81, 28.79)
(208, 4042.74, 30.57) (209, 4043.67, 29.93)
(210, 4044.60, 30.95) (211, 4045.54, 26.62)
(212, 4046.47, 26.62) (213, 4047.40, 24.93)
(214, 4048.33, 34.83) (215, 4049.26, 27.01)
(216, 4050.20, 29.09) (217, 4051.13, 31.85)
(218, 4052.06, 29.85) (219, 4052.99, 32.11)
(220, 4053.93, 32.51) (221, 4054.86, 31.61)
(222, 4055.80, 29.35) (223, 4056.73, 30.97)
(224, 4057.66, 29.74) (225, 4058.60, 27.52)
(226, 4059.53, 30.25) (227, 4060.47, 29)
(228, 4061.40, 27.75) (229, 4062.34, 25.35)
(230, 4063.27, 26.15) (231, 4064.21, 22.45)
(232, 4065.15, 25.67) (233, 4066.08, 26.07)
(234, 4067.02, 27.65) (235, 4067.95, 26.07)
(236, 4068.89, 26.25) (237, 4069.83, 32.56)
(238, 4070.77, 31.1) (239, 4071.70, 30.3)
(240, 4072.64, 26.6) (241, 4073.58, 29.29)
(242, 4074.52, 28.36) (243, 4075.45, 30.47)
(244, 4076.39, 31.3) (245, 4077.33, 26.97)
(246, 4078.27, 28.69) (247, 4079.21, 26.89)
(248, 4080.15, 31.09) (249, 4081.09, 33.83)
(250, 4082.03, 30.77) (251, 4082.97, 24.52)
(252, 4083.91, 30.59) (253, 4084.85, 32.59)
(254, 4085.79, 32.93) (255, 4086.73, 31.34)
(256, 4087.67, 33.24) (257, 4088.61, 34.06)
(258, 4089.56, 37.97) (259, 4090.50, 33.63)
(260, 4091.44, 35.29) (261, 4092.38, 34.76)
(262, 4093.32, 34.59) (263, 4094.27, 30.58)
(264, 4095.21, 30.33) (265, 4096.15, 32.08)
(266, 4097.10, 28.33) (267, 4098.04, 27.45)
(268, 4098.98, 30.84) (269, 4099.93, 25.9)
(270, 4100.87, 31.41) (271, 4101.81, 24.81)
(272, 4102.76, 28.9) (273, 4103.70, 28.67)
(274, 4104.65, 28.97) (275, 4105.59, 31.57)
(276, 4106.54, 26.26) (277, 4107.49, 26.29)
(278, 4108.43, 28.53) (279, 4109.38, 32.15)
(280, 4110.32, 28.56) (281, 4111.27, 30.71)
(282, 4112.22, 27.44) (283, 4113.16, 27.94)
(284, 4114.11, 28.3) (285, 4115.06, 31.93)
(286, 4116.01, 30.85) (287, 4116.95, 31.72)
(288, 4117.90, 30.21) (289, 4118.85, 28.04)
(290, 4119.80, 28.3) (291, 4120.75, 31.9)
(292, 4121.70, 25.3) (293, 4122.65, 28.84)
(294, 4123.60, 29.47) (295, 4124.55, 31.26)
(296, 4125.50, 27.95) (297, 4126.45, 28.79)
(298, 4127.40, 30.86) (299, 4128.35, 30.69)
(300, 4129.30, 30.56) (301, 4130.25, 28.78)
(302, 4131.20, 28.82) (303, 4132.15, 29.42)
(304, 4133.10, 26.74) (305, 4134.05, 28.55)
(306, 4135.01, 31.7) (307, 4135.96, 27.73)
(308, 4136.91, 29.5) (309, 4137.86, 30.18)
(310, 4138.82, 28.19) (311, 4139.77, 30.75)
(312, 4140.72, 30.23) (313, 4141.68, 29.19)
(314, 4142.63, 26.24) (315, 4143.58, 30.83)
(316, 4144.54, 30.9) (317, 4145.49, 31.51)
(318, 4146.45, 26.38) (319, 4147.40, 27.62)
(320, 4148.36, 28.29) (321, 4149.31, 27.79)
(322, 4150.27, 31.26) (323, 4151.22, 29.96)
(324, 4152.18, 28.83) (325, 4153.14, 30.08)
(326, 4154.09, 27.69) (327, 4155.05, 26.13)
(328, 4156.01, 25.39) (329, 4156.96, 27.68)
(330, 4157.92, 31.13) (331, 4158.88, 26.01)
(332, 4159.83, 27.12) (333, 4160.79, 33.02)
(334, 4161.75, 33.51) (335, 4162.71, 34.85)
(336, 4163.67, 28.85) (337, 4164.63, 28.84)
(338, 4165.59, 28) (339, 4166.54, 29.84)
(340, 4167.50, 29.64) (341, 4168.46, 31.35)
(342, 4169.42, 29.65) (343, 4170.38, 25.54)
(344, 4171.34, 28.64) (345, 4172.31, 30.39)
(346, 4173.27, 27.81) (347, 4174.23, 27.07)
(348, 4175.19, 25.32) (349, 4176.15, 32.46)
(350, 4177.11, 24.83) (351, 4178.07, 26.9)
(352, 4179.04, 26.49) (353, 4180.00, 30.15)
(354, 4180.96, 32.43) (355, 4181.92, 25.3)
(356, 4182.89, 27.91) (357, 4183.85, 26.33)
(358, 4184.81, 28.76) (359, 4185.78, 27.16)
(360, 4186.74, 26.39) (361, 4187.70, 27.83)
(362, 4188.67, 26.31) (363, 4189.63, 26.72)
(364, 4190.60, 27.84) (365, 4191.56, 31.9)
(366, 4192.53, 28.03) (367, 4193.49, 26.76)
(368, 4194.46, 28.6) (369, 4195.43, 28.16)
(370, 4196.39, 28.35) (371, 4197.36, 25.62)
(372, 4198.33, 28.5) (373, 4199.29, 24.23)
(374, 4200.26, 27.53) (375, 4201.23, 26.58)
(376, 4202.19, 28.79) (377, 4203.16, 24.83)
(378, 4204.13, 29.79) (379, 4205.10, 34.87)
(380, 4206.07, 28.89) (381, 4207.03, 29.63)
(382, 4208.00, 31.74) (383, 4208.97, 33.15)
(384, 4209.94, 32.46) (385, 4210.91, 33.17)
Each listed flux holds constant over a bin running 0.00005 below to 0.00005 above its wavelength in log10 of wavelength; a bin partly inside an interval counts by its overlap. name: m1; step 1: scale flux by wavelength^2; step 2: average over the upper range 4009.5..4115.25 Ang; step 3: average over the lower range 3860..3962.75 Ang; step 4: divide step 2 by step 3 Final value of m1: 1.99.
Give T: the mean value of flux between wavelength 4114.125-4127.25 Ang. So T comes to 29.6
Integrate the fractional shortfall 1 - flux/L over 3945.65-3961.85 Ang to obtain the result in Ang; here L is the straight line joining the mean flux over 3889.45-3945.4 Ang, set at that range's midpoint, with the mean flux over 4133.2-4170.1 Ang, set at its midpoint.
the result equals -2.66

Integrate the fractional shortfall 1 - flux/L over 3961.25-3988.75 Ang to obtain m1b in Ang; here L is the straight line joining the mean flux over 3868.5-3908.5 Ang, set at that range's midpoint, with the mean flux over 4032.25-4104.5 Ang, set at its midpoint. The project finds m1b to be 5.1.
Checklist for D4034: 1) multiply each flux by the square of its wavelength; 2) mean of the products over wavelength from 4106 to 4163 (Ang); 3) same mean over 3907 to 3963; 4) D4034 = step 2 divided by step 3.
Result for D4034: 1.93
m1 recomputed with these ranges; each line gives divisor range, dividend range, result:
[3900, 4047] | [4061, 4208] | 1.40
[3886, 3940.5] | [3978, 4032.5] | 1.93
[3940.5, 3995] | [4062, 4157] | 1.57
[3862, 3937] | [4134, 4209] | 2.13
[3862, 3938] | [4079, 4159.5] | 2.15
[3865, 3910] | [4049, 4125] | 2.07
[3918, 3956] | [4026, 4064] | 2.05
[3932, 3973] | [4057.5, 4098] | 2.08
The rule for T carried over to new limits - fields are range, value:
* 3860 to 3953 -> 15.8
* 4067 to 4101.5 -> 30.6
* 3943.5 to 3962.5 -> 20.4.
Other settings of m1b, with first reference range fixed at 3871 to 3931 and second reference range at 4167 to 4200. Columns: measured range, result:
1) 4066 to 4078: -2.8 Ang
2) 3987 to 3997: -3.5 Ang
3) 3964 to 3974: 4.3 Ang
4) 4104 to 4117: -2.3 Ang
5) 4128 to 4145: -2.2 Ang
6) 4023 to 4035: -4.3 Ang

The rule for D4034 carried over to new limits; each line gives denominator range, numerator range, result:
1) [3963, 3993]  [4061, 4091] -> 1.55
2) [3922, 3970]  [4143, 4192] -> 2.17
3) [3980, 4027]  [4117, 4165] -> 1.07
